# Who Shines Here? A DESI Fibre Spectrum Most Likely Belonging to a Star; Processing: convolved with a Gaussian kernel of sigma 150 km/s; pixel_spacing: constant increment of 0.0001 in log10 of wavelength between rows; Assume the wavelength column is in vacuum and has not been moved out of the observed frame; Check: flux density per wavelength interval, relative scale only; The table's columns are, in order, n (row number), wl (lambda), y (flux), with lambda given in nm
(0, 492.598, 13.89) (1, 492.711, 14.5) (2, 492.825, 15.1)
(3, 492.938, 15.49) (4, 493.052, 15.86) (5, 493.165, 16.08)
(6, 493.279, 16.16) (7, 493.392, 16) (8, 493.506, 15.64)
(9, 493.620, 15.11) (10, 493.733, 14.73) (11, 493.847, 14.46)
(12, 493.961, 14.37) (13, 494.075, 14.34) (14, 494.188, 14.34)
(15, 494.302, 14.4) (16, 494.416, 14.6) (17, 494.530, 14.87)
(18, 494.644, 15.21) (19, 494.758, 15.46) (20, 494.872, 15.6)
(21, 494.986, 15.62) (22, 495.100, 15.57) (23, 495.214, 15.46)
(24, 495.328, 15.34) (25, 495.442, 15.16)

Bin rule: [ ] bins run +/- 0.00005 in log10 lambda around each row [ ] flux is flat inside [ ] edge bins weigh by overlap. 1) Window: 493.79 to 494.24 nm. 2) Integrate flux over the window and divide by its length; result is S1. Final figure 14.4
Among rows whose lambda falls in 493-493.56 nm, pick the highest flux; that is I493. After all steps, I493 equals 16.16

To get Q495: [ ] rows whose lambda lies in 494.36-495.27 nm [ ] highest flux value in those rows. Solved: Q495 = 15.62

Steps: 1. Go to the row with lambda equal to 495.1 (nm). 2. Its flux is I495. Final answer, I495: 15.57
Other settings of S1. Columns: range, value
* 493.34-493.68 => 15.6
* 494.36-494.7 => 14.9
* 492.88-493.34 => 15.9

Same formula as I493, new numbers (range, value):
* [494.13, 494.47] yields 14.6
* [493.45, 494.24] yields 15.64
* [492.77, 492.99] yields 15.49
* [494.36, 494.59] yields 14.87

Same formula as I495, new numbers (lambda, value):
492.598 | 13.89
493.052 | 15.86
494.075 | 14.34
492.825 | 15.1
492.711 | 14.5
